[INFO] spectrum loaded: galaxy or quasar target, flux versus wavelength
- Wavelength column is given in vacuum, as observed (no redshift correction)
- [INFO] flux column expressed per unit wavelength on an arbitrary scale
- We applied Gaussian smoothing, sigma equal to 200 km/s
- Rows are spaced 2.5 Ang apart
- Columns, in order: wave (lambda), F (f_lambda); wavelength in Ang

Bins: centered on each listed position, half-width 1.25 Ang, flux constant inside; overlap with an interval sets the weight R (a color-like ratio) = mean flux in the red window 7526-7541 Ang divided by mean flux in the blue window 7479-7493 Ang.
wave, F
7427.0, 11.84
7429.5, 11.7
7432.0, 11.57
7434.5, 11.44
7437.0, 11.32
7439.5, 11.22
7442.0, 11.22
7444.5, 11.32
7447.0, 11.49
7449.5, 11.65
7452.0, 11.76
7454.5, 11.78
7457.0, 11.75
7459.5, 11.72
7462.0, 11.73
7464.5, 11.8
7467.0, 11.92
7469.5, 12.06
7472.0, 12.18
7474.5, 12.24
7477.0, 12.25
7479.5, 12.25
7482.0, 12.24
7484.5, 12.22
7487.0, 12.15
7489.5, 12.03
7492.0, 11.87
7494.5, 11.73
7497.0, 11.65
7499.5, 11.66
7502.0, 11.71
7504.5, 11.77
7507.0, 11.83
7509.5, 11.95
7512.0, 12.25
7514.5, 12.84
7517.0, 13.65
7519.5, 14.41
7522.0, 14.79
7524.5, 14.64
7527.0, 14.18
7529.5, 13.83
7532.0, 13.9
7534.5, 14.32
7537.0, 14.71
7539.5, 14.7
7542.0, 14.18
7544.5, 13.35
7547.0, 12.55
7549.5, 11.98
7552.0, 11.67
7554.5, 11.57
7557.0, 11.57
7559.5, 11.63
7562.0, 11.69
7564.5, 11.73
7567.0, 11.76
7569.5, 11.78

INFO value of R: 1.2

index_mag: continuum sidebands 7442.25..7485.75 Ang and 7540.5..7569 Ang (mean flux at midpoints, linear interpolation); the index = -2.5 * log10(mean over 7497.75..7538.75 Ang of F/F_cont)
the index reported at -0.10 mag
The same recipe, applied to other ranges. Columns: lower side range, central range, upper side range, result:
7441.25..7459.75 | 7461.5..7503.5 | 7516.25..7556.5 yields 0.031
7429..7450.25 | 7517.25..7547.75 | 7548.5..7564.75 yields -0.212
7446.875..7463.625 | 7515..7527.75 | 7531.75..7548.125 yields -0.061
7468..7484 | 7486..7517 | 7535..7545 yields 0.088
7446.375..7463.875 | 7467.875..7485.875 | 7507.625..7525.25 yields 0.010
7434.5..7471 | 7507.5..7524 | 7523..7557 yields -0.030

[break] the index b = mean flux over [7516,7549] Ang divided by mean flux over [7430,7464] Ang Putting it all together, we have 1.2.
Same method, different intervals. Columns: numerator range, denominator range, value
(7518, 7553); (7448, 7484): 1.16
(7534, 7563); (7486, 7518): 1.06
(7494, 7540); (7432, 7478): 1.13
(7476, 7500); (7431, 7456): 1.05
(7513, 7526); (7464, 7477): 1.16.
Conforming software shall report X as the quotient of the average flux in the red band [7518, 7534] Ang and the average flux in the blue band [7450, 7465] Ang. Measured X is 1.22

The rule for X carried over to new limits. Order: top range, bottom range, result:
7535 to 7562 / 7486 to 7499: 1.08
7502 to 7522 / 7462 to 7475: 1.06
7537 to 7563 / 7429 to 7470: 1.09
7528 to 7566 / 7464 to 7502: 1.07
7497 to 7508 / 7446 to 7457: 1.00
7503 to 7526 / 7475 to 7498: 1.09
